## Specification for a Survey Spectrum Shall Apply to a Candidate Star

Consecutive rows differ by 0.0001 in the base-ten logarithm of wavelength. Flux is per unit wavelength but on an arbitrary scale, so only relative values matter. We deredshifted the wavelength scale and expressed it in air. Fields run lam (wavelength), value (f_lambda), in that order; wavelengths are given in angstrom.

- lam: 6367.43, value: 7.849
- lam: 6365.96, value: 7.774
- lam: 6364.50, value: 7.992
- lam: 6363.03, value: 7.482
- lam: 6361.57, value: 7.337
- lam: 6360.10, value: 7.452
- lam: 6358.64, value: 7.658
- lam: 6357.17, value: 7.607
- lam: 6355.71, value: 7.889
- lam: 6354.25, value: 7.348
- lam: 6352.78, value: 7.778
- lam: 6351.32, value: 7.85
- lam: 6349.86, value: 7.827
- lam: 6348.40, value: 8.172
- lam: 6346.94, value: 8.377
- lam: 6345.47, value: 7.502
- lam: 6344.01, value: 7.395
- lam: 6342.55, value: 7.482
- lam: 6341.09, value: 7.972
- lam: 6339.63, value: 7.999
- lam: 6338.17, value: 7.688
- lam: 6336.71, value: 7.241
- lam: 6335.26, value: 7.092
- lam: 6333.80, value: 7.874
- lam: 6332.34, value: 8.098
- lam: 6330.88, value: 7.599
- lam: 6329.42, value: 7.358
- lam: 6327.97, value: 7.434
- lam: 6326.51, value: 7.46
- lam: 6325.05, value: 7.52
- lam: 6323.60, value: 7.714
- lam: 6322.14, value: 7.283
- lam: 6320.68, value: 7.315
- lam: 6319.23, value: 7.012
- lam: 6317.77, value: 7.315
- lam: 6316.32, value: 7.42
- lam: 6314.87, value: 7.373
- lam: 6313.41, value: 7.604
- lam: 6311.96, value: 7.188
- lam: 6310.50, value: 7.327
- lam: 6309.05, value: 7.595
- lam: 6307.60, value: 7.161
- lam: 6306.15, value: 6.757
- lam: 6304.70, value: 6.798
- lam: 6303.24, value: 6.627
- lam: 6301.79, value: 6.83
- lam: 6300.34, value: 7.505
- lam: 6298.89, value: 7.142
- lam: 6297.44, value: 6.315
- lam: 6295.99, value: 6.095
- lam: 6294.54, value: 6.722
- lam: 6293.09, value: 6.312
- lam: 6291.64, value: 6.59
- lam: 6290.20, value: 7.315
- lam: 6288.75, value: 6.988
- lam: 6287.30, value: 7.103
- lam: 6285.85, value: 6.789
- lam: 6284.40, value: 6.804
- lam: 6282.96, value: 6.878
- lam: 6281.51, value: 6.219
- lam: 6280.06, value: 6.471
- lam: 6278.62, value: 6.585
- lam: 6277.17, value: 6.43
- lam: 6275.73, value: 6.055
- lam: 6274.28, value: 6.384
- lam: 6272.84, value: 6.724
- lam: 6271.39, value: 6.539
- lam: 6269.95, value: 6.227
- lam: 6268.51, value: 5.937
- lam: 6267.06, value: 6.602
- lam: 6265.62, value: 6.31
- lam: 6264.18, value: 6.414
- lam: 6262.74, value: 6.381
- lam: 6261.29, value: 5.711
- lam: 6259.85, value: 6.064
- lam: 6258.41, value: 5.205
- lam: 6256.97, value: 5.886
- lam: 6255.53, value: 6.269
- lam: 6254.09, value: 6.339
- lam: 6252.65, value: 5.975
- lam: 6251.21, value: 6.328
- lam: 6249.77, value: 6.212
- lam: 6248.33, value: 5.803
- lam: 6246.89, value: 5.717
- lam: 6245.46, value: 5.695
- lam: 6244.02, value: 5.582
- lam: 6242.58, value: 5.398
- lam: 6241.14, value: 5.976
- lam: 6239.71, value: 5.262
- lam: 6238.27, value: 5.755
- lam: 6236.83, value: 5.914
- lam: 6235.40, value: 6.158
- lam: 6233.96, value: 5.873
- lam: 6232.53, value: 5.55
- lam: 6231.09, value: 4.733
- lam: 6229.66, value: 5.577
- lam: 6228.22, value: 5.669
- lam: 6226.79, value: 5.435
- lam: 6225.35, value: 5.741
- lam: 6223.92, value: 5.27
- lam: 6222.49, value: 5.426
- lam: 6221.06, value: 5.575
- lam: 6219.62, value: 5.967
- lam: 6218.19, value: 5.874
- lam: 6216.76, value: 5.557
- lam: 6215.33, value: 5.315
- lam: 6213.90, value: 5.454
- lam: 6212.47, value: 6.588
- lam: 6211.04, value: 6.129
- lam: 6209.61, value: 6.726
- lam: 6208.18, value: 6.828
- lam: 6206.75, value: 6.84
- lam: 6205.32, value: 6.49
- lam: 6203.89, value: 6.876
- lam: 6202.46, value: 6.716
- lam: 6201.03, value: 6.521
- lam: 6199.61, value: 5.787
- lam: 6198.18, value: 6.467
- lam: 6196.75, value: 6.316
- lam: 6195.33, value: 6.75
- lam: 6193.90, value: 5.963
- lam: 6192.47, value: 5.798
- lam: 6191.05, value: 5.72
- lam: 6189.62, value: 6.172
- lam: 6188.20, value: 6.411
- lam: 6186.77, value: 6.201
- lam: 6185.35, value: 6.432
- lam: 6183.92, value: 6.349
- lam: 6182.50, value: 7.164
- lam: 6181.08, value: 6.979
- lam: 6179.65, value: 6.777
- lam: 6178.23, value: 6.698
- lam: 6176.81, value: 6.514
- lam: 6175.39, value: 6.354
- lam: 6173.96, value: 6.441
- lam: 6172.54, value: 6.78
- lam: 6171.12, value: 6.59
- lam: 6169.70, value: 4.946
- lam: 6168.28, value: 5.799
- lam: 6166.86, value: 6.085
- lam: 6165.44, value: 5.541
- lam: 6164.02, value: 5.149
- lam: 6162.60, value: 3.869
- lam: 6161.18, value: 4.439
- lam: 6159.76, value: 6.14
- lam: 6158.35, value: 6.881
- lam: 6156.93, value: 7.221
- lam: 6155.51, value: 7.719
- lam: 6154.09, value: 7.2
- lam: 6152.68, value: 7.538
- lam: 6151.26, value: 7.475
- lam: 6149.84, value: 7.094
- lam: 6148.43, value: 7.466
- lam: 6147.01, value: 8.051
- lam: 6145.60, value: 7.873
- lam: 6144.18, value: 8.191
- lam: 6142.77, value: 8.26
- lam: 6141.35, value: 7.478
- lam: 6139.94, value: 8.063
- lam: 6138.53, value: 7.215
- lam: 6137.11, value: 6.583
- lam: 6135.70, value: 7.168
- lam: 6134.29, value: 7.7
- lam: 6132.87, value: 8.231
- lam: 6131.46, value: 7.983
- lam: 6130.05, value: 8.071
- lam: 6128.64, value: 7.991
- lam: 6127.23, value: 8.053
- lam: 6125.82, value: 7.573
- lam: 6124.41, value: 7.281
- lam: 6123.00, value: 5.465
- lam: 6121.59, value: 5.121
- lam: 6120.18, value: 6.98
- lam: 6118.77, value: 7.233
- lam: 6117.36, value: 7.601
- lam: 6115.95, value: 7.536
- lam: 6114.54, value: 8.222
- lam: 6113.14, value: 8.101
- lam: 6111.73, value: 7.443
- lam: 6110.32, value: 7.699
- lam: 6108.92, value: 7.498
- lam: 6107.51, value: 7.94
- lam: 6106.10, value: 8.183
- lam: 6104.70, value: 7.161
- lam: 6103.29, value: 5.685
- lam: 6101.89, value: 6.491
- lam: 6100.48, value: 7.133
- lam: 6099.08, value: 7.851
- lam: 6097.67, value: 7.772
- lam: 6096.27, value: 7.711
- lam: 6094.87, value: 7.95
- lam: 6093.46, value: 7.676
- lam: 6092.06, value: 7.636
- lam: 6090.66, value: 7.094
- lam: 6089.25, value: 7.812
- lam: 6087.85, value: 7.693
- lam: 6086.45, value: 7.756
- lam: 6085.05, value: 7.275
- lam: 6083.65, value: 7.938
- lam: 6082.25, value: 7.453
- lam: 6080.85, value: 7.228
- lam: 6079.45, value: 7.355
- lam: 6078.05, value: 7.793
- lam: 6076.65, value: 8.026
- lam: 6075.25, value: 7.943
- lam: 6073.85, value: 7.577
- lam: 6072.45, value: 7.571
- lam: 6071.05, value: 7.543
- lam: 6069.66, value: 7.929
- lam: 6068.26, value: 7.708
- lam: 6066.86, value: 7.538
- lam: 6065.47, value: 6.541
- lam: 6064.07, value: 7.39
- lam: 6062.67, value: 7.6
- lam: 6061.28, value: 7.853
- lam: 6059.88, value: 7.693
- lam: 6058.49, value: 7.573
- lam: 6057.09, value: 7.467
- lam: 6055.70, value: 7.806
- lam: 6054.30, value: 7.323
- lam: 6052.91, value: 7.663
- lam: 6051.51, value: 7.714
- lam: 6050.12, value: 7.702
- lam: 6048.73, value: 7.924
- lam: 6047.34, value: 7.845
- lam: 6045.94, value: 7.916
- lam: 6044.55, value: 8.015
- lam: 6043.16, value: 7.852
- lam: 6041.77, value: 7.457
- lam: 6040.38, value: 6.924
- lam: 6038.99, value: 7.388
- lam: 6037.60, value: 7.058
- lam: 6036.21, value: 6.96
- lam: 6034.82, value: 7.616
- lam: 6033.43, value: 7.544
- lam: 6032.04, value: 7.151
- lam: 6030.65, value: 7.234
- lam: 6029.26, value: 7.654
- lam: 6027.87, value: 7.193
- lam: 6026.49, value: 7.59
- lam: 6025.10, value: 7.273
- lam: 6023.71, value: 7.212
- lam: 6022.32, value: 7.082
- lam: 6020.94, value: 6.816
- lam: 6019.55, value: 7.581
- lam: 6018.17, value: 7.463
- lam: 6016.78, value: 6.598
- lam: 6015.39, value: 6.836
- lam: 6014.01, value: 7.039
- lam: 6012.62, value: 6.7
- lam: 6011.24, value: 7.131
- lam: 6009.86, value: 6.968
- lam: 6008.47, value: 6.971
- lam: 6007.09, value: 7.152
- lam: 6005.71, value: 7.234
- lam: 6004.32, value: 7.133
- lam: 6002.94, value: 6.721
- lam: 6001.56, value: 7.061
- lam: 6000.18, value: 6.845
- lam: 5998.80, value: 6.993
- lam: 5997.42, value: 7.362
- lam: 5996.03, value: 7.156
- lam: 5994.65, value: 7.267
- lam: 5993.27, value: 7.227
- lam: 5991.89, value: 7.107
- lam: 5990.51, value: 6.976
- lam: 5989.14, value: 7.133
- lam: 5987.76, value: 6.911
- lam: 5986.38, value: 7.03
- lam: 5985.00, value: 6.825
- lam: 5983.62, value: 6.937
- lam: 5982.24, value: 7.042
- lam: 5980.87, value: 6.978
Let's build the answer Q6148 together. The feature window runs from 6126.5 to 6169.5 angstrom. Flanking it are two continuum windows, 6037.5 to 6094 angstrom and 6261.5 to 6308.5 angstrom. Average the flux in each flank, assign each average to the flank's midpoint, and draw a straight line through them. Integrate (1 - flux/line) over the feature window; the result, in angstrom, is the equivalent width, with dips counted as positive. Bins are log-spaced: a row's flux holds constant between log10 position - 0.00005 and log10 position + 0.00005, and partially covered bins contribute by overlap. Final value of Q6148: 1.1 angstrom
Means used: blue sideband 7.6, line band 7.06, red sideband 6.62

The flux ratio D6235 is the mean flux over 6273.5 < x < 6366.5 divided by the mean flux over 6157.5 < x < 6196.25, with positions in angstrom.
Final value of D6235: 1.19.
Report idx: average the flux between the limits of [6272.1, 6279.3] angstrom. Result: 6.43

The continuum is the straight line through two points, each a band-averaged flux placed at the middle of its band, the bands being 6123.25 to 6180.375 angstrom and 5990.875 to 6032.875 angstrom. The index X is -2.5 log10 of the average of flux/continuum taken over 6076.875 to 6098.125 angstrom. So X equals -0.09 mag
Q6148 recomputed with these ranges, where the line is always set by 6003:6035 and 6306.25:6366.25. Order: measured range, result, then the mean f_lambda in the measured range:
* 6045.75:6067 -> -1.1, 7.59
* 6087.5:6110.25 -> -0.6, 7.46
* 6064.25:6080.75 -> -0.8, 7.57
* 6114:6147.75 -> -0.9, 7.49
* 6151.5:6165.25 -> 2.0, 6.25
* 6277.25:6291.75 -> 1.4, 6.77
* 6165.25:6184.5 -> 2.6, 6.38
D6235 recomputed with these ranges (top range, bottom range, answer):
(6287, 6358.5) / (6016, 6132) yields 0.98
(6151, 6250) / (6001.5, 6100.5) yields 0.82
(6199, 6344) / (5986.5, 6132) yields 0.88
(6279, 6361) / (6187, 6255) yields 1.22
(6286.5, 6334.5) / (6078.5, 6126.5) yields 0.97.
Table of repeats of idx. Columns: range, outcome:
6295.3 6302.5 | 6.78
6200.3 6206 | 6.65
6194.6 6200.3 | 6.33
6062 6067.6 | 7.26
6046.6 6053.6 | 7.76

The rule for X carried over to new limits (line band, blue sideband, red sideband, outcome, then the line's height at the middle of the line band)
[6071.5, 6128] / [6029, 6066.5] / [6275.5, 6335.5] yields 0.00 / 7.42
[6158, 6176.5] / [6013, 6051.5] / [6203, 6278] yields 0.12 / 6.47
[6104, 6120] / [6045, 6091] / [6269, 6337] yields -0.02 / 7.5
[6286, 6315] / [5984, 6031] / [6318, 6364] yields 0.09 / 7.54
